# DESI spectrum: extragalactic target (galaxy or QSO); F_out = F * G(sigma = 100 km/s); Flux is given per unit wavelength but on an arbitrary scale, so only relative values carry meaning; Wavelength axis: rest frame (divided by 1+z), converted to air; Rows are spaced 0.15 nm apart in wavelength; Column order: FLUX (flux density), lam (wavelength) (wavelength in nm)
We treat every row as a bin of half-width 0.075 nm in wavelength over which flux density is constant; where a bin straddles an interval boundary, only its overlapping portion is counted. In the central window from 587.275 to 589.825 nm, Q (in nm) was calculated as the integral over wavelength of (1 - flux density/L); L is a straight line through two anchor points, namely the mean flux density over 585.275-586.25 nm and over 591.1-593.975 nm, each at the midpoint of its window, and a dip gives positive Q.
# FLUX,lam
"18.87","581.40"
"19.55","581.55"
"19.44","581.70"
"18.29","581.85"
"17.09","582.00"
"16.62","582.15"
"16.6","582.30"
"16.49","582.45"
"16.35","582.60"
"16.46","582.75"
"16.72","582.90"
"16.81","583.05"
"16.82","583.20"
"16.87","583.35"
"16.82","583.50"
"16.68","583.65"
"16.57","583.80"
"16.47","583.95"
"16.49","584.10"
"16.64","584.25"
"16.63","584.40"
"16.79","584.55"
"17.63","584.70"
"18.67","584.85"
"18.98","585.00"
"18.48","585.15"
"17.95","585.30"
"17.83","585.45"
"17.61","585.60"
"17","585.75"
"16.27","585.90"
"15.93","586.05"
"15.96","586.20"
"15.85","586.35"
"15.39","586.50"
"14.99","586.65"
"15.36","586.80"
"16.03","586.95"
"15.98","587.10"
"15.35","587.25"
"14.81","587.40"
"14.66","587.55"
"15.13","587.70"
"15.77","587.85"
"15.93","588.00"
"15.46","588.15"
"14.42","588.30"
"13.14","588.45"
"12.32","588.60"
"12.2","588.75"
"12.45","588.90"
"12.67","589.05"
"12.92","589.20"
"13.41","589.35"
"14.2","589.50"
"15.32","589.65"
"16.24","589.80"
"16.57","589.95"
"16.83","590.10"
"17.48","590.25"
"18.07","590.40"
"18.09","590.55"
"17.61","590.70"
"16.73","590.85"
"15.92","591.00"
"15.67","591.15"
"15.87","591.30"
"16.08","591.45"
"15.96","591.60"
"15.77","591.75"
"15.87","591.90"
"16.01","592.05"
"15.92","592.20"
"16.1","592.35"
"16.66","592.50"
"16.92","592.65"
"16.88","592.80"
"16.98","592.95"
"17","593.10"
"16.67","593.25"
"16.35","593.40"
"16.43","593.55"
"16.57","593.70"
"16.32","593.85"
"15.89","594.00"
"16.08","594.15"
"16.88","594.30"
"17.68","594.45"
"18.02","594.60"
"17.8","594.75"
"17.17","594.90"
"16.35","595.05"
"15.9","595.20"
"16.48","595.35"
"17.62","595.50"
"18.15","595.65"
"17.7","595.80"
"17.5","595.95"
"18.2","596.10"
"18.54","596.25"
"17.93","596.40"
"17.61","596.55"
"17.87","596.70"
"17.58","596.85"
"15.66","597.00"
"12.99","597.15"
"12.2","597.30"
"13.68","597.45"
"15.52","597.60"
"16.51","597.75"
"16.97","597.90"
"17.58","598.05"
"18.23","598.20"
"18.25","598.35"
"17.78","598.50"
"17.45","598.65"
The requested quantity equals 0.38 nm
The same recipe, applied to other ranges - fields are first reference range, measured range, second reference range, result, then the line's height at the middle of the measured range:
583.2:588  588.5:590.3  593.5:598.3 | 0.25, 16.6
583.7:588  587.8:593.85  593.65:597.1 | 0.41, 16.8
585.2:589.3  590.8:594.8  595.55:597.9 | -0.13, 16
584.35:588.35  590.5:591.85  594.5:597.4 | 0.02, 16.6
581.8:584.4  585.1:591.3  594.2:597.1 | 0.50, 17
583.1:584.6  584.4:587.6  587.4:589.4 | -0.24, 15.4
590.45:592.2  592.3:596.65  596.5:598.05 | -0.29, 16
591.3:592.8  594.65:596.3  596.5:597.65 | -0.19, 15.6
